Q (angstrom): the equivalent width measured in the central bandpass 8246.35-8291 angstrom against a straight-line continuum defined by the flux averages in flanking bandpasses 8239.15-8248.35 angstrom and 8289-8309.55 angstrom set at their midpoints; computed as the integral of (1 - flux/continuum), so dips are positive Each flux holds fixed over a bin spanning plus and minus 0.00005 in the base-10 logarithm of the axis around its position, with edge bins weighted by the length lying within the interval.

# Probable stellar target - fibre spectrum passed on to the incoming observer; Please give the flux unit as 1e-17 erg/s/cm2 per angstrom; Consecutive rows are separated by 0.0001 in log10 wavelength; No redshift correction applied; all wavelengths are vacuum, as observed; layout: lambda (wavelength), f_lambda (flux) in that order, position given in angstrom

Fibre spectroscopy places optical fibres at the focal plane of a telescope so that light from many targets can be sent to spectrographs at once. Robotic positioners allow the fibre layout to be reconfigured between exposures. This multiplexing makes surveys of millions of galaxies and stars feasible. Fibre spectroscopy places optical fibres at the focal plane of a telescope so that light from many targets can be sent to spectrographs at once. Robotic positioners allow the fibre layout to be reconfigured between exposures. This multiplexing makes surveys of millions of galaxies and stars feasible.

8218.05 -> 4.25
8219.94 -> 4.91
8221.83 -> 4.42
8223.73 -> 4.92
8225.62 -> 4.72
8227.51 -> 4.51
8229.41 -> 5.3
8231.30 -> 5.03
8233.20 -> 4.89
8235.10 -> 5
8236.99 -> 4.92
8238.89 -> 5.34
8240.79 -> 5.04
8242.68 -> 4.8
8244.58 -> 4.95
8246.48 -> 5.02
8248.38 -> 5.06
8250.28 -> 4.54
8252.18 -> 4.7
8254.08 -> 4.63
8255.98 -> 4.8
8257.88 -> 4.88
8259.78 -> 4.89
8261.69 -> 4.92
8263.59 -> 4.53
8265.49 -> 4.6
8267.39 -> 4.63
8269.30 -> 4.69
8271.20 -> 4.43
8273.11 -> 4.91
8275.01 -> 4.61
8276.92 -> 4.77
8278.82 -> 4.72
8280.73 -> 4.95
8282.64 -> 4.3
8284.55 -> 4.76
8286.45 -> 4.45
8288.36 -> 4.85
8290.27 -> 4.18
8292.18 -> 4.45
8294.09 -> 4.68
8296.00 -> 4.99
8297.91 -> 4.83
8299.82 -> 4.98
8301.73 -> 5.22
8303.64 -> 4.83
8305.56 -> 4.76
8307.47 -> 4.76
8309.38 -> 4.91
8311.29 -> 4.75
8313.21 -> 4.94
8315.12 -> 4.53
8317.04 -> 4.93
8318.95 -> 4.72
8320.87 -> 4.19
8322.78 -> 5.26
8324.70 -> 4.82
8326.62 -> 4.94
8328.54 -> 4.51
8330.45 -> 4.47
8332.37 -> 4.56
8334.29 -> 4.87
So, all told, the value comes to 1.81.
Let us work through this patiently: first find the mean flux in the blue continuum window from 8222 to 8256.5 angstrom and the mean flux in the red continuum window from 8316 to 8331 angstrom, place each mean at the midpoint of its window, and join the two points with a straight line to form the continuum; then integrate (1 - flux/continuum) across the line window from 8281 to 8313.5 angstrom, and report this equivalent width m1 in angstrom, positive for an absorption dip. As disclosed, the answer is 0.27 angstrom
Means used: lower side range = 4.89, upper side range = 4.74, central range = 4.74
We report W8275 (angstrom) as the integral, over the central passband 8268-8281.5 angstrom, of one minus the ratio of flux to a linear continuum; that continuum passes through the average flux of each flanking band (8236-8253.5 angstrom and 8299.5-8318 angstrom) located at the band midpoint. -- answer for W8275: 0.5 angstrom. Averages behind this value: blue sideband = 4.92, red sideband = 4.86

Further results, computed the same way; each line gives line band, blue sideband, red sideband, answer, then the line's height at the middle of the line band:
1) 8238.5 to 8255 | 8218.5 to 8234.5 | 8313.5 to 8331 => -0.28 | 4.8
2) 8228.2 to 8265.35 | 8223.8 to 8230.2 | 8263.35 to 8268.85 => -1.37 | 4.72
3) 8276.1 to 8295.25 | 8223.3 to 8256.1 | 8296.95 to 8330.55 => 0.90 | 4.84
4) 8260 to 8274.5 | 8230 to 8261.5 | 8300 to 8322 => 0.56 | 4.87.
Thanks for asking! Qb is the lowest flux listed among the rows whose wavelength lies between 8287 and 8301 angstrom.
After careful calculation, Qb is 4.18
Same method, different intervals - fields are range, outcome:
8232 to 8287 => 4.3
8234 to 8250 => 4.8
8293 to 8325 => 4.19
